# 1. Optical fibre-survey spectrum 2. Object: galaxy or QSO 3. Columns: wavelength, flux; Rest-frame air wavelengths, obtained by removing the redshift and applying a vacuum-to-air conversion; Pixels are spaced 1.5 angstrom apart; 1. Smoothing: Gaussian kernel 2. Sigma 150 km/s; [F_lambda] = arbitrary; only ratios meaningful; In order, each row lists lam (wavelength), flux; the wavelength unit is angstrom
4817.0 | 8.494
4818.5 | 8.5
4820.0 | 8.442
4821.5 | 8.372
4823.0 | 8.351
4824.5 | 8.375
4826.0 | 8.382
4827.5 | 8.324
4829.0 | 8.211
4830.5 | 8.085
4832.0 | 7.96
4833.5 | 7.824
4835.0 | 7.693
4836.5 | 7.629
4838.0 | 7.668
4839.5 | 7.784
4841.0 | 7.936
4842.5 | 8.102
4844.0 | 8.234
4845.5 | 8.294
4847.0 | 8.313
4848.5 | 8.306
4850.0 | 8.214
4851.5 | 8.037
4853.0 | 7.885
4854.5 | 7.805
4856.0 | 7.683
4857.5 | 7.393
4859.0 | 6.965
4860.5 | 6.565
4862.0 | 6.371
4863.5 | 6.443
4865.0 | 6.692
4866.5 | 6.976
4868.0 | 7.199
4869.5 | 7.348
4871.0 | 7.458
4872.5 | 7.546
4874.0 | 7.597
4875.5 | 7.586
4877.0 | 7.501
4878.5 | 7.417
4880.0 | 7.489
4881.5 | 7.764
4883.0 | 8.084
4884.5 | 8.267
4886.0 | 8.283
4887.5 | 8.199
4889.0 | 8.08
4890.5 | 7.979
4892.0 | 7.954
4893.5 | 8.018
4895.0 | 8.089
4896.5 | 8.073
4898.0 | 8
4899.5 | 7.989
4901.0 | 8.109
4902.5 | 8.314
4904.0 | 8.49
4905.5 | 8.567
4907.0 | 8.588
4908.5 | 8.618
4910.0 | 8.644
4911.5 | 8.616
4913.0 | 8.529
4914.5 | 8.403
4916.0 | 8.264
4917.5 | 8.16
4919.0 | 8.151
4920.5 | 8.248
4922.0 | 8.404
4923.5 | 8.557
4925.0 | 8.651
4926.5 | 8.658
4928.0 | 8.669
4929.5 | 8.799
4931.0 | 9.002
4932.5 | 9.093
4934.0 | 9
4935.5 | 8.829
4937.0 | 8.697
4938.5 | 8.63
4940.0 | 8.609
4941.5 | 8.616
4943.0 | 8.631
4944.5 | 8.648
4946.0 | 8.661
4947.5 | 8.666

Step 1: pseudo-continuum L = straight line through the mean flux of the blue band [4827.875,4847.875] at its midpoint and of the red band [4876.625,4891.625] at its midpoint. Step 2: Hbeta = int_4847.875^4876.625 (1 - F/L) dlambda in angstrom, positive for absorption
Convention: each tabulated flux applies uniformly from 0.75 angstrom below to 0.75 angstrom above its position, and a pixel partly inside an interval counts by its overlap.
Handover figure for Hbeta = 2.1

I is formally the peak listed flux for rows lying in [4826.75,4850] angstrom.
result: 8.324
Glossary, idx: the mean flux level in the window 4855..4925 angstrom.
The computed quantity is 7.87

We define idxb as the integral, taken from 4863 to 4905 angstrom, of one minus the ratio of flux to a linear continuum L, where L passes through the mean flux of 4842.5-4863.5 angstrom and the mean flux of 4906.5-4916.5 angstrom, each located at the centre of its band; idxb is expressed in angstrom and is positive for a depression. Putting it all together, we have 1.90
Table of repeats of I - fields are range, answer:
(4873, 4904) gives 8.49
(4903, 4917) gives 8.644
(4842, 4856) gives 8.313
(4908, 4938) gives 9.093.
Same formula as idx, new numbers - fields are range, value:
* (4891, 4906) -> 8.15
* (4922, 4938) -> 8.77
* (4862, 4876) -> 7.15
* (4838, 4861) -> 7.84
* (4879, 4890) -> 8.01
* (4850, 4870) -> 7.22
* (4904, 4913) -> 8.59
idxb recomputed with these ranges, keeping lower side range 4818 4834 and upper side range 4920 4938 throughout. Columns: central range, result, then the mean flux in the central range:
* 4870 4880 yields 1.14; 7.51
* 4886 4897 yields 0.62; 8.07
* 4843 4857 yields 0.49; 8.07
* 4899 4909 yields 0.26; 8.39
